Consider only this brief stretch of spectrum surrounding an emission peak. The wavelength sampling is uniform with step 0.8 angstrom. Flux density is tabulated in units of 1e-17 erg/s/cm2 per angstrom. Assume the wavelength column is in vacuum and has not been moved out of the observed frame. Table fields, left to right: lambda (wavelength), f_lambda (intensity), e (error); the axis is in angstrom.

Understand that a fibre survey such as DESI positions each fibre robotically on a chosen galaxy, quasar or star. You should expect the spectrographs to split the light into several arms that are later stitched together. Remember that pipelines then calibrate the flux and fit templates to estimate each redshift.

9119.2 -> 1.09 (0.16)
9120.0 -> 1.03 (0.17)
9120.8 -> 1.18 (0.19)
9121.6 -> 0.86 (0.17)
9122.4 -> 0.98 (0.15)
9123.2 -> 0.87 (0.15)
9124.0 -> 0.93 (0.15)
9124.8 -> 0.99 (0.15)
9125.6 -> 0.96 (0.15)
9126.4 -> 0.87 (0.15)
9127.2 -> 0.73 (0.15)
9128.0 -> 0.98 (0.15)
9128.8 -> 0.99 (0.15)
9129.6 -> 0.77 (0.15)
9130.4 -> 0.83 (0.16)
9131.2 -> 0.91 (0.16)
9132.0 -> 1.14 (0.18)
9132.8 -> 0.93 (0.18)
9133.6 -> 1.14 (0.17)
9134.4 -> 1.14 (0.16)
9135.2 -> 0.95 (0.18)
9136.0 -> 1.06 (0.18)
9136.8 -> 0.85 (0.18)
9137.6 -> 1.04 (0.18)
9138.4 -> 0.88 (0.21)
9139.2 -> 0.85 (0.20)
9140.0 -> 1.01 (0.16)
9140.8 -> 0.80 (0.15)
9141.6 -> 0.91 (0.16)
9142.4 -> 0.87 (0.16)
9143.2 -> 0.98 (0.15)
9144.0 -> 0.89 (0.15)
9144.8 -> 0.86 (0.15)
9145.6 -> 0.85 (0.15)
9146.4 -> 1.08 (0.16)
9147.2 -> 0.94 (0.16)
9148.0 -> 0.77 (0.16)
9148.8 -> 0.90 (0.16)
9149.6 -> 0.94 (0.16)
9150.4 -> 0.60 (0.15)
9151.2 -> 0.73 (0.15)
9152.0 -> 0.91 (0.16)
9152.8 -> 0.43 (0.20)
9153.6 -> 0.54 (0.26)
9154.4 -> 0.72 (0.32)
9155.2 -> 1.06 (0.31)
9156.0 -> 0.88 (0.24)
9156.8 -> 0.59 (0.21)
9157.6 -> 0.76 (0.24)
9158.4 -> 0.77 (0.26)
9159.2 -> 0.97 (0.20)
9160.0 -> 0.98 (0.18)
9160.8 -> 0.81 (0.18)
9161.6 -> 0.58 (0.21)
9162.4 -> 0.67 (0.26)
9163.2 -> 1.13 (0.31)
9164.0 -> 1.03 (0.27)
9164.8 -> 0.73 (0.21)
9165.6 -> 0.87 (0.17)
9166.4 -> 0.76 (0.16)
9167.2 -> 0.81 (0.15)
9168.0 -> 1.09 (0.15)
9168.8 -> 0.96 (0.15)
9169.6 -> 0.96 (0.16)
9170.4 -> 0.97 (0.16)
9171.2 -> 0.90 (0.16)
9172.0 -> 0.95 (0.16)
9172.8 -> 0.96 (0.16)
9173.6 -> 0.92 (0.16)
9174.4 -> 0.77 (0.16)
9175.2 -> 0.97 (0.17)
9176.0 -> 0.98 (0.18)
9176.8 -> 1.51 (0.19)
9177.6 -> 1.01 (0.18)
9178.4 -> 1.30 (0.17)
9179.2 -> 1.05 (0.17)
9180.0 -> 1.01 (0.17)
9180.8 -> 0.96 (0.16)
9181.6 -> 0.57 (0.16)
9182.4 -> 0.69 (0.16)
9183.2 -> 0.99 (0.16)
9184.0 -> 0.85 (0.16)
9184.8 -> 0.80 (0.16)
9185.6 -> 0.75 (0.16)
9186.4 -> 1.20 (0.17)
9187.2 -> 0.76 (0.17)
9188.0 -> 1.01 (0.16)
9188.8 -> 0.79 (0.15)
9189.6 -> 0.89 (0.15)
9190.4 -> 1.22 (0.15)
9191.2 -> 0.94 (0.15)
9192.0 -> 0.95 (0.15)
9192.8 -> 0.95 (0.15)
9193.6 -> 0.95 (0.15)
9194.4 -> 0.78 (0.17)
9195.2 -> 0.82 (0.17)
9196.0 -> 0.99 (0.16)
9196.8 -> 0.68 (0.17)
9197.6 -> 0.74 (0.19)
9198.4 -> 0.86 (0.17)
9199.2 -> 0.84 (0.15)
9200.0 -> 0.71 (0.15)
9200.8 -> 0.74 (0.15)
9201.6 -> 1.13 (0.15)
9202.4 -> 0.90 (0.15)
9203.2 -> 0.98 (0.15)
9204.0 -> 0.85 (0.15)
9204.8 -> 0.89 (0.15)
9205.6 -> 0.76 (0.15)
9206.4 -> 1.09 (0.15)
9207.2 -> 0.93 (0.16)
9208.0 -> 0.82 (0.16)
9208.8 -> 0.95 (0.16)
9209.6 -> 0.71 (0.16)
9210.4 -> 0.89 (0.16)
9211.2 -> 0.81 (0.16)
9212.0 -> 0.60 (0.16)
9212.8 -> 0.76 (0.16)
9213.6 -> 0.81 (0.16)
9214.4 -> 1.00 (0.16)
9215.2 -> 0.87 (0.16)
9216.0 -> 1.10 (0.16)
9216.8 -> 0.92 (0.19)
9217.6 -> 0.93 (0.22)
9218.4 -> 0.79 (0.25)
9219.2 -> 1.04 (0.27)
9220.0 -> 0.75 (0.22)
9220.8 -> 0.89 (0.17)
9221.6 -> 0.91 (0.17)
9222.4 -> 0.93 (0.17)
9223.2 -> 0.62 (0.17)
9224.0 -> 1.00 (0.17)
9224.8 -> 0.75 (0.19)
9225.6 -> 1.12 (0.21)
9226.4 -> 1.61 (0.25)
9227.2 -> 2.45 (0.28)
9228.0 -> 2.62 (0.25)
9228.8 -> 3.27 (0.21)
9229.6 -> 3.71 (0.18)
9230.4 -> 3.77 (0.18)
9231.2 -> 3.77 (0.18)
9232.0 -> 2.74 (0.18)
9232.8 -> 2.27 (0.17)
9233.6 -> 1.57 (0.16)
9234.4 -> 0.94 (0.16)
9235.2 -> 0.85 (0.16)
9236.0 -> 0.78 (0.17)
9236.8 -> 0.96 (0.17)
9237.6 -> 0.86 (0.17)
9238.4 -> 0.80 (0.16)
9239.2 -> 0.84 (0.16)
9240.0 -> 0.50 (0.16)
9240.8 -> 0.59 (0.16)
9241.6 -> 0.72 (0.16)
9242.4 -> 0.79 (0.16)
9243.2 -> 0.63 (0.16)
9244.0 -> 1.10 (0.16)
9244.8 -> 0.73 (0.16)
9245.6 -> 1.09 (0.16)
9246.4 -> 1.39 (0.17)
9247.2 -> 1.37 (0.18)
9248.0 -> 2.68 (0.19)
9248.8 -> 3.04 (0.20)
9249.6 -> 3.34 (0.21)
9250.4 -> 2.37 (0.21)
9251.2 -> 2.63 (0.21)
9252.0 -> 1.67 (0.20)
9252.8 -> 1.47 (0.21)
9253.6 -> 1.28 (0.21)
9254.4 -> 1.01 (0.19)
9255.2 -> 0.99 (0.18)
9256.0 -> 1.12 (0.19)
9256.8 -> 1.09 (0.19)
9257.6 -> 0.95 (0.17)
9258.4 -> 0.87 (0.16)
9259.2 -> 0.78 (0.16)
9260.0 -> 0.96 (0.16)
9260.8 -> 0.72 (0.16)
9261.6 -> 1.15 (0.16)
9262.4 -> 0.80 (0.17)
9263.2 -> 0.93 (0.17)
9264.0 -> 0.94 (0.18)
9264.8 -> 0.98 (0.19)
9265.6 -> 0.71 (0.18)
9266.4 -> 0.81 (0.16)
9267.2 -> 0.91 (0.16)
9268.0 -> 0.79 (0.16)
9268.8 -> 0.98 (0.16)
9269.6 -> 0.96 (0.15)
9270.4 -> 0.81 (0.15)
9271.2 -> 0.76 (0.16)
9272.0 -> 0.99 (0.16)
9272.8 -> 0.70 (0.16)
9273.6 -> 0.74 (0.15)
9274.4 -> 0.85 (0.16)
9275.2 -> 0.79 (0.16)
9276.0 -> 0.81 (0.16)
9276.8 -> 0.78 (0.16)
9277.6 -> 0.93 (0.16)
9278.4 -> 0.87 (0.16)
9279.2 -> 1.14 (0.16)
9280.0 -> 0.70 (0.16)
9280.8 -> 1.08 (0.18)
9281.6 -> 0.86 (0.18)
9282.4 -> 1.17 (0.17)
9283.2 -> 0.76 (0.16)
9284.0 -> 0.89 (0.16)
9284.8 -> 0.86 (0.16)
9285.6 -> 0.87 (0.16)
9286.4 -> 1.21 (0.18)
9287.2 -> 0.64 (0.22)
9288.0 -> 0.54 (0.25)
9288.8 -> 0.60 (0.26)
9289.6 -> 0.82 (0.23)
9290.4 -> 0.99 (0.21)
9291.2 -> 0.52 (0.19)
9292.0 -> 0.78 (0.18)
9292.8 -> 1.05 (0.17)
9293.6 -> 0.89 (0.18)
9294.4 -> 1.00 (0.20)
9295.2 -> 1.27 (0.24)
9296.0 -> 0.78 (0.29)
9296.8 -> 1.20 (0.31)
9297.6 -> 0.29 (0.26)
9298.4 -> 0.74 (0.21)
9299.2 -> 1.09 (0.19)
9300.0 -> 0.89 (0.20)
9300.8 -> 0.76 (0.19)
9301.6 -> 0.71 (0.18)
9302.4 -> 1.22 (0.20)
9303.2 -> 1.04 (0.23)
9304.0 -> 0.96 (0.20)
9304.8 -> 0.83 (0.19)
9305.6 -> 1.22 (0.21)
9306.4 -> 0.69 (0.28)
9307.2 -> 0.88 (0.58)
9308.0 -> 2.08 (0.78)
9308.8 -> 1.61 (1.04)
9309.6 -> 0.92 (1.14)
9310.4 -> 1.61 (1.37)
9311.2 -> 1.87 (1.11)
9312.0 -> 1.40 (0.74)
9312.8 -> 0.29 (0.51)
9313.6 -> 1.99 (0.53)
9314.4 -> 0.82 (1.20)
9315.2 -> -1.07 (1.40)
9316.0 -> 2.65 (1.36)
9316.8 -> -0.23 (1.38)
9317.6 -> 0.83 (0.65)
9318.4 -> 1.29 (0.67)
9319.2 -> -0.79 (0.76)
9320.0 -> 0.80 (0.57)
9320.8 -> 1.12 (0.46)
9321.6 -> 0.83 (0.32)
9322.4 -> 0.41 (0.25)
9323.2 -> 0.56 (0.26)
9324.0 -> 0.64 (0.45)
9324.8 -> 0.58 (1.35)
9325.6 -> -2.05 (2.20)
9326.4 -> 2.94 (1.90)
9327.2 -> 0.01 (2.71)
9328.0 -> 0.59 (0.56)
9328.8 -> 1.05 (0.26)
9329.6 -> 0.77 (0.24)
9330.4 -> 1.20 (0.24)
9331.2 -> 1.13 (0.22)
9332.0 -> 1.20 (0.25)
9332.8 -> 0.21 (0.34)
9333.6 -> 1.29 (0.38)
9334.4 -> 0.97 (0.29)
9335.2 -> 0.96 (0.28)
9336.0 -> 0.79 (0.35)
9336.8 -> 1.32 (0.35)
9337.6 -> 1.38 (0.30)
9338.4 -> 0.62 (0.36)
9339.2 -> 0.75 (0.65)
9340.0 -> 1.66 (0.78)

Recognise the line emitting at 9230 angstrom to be [S II]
